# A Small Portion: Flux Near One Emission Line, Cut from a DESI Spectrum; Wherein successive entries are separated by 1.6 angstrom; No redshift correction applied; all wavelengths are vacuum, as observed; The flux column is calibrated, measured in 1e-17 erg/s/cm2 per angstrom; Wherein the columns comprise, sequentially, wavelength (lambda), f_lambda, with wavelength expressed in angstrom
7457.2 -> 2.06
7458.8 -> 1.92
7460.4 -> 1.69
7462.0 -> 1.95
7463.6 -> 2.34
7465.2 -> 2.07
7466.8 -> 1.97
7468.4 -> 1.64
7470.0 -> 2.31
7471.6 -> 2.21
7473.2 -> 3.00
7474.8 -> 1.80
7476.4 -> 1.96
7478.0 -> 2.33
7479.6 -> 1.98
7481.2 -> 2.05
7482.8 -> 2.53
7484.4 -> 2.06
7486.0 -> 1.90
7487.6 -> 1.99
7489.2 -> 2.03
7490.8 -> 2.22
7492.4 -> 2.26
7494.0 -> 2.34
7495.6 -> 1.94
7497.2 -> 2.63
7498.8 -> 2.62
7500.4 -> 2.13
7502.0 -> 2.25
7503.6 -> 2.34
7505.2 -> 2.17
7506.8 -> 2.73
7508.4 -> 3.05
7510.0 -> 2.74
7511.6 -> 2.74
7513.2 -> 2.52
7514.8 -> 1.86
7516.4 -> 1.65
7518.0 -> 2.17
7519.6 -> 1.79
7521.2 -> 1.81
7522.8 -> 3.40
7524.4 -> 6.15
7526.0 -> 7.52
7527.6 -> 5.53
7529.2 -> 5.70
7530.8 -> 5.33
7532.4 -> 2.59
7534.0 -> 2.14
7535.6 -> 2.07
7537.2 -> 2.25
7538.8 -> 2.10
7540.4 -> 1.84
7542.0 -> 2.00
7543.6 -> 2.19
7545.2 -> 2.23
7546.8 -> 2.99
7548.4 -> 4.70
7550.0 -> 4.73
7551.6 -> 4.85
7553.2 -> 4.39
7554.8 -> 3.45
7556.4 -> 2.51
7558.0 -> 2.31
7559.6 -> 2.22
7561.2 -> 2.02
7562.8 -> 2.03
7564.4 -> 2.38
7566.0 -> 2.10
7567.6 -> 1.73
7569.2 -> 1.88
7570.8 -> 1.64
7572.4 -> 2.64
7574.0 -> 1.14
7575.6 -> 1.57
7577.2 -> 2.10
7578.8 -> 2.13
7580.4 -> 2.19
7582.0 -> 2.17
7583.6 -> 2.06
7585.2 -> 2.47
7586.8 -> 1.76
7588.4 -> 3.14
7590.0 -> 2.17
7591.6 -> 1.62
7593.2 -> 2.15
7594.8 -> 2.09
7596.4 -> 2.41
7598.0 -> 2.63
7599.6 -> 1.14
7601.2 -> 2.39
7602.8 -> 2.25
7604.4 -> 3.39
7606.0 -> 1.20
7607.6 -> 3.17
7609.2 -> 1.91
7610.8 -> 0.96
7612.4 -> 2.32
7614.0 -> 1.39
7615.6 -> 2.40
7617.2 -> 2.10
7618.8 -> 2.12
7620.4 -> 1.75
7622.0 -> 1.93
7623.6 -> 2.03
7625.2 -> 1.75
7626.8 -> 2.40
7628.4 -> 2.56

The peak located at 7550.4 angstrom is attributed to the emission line [N II] 6583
